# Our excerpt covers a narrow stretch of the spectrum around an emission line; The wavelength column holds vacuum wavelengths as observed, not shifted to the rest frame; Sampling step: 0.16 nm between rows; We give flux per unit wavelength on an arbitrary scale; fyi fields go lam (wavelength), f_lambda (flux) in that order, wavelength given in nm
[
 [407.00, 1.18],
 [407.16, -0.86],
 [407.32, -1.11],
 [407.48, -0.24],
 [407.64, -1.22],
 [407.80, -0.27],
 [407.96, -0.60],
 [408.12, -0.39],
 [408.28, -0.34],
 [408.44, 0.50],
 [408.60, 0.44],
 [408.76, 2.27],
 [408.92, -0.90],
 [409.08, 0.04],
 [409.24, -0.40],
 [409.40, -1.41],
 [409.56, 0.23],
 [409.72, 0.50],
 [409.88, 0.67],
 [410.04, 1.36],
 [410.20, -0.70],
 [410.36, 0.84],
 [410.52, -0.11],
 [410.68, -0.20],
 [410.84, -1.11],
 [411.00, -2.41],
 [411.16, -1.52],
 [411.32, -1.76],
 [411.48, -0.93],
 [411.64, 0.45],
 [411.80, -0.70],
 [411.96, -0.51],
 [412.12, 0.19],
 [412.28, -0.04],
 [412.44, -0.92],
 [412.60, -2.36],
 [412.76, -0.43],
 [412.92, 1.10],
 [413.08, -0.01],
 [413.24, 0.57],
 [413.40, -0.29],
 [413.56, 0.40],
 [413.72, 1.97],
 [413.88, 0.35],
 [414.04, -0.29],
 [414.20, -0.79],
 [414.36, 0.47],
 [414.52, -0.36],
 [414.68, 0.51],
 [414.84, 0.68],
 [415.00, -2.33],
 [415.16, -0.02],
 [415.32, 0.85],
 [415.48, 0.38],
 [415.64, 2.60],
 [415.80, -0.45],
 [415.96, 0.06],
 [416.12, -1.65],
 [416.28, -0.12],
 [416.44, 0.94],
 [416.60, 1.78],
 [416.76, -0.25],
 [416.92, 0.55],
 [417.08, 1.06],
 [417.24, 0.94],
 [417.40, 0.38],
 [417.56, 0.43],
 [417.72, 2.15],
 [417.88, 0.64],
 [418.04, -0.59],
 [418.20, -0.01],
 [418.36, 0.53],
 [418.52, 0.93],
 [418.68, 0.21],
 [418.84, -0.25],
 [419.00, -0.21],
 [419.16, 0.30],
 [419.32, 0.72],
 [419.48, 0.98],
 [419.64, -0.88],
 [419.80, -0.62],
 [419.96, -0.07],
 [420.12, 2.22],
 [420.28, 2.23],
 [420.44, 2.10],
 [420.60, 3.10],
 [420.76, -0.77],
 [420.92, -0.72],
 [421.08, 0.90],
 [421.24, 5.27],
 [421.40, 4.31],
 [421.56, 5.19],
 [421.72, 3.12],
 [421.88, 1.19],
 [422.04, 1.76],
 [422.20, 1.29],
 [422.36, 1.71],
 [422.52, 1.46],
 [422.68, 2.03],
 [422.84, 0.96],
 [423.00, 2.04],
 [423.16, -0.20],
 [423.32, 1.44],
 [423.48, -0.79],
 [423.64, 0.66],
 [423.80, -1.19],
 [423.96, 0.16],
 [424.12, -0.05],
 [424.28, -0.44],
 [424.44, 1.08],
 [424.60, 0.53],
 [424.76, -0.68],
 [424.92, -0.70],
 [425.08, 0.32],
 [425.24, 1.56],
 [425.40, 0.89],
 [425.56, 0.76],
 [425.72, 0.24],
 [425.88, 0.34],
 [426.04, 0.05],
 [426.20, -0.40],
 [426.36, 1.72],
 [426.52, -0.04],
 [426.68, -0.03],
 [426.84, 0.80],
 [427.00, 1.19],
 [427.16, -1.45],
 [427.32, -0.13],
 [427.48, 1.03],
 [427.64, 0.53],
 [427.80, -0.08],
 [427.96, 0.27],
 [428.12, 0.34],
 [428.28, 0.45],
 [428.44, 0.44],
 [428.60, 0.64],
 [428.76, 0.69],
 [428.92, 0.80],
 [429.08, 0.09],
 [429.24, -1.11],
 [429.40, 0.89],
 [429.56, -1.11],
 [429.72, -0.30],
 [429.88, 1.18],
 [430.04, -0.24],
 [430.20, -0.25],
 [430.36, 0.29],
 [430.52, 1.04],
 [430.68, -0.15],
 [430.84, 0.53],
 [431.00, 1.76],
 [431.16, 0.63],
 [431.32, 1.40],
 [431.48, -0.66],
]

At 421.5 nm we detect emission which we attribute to Ly-alpha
